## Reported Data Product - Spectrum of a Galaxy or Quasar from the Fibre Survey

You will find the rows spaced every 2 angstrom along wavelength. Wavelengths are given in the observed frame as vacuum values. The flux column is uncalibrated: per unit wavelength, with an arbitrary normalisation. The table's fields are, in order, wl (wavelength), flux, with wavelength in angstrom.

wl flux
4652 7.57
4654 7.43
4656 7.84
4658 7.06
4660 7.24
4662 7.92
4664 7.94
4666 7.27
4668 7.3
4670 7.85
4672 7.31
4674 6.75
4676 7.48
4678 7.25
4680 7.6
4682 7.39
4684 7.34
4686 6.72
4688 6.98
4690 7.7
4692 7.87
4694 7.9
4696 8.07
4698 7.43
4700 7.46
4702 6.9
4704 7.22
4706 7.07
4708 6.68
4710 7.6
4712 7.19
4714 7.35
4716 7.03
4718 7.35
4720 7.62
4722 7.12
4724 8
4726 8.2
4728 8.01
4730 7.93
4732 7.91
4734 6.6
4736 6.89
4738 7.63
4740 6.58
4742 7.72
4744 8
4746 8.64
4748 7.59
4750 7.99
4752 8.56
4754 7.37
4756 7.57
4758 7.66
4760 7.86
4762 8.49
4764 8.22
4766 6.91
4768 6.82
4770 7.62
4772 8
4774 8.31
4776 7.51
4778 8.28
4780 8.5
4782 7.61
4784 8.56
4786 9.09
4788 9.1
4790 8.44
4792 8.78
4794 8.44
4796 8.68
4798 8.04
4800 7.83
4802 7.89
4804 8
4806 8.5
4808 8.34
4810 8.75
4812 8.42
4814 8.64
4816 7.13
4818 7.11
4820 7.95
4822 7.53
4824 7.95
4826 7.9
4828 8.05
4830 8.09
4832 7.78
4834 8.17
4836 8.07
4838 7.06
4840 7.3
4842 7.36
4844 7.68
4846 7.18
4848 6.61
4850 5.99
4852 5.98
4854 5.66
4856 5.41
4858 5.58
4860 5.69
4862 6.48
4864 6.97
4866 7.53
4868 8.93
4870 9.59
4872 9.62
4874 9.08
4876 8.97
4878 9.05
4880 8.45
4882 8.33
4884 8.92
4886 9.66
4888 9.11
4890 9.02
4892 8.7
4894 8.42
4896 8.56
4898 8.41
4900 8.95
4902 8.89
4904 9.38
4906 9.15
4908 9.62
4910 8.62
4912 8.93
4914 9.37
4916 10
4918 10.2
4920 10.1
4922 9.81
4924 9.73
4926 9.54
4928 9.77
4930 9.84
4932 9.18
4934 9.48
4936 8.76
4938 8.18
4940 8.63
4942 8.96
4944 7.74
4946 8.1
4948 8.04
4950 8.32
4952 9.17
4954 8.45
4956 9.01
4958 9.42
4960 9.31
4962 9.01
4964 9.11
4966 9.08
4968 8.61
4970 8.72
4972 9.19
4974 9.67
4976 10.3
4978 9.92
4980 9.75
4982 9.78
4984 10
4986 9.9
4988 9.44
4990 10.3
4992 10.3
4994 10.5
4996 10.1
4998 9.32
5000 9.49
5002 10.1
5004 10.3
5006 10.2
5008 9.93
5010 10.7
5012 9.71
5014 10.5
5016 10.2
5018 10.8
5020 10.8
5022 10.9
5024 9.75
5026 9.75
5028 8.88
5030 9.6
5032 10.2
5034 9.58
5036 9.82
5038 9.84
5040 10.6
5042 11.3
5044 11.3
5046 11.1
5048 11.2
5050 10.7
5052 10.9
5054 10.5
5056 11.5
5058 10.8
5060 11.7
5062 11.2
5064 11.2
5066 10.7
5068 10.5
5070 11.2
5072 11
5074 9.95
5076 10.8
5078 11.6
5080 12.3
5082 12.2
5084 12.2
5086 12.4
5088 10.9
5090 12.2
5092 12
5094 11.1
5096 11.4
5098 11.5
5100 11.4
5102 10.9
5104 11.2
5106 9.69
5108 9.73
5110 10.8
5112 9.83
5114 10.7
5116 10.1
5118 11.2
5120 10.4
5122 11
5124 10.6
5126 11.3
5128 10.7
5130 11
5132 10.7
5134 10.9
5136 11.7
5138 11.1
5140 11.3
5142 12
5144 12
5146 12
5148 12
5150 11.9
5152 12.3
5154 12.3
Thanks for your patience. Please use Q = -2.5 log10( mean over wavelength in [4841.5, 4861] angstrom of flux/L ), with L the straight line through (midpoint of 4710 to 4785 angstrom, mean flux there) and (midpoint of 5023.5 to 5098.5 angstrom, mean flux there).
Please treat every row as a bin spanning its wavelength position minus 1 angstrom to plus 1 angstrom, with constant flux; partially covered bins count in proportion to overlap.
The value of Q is 0.36 mag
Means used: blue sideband 7.71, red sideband 10.9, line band 6.29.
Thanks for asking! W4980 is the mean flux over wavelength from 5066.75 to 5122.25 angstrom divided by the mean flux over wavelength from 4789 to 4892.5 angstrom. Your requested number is 1.40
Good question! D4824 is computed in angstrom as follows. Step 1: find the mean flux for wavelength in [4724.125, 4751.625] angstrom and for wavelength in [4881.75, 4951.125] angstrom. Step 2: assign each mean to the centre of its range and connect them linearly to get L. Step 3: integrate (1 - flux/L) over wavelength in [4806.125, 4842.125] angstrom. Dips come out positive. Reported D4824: 2.0 angstrom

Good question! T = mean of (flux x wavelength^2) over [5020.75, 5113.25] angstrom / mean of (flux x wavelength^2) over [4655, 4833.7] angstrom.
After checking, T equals 1.60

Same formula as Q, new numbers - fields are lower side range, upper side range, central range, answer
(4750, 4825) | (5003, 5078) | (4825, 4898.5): 0.129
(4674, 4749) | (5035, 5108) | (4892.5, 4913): 0.061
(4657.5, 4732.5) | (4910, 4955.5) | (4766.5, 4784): 0.022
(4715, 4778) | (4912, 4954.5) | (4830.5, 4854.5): 0.181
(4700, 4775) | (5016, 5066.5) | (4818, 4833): 0.080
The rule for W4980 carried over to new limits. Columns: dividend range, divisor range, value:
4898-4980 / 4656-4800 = 1.19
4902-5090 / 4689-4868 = 1.31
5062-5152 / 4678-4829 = 1.44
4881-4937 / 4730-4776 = 1.20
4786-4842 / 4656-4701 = 1.08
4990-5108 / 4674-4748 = 1.44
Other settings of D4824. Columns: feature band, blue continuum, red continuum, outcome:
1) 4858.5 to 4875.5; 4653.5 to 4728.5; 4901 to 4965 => 1.4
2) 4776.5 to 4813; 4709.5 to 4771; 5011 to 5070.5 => -1.1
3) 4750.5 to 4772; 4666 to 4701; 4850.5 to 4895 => -0.3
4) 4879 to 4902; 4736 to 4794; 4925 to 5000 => 0.0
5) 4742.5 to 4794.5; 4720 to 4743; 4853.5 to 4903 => -2.6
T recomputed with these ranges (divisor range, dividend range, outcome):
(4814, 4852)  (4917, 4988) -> 1.29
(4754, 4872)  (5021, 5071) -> 1.51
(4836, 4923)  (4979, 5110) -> 1.38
